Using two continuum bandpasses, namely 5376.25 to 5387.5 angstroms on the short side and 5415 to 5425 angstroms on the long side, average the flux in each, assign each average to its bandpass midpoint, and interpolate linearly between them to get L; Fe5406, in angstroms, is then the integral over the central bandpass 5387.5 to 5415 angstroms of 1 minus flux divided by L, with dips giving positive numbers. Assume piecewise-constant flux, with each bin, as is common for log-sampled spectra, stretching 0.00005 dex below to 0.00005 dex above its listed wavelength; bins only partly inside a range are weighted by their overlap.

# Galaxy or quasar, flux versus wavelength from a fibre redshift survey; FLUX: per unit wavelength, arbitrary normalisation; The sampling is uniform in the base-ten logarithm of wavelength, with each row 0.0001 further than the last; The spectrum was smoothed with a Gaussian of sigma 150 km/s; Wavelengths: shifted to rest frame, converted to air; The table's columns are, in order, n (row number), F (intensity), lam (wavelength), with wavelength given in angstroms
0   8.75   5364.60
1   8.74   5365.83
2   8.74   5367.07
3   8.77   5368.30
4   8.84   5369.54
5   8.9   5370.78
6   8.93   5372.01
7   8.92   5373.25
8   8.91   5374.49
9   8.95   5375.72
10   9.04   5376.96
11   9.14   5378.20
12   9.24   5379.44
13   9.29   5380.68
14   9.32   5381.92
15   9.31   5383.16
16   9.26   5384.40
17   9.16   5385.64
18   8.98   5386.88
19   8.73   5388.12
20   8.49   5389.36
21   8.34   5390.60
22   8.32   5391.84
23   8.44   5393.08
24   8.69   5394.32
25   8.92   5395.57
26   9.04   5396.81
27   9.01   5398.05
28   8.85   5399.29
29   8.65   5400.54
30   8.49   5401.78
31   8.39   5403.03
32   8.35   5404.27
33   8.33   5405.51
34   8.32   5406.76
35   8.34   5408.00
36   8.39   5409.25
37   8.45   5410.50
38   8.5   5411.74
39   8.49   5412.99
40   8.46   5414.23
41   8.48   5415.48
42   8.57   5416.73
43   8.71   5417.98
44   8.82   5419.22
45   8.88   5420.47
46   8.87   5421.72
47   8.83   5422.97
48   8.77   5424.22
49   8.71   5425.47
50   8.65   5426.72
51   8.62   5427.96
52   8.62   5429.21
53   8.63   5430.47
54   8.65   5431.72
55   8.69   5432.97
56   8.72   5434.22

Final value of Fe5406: 1.3 angstroms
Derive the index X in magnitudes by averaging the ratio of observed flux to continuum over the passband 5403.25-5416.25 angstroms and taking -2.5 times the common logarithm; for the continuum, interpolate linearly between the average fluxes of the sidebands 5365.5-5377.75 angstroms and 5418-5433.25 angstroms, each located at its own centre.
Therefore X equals 0.05 mag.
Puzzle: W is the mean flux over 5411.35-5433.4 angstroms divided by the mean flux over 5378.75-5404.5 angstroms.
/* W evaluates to 0.98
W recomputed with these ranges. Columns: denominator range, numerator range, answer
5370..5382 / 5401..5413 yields 0.93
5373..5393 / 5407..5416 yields 0.94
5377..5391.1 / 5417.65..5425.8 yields 0.98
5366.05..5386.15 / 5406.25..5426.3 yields 0.95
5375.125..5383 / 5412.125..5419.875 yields 0.94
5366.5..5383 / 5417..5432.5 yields 0.97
